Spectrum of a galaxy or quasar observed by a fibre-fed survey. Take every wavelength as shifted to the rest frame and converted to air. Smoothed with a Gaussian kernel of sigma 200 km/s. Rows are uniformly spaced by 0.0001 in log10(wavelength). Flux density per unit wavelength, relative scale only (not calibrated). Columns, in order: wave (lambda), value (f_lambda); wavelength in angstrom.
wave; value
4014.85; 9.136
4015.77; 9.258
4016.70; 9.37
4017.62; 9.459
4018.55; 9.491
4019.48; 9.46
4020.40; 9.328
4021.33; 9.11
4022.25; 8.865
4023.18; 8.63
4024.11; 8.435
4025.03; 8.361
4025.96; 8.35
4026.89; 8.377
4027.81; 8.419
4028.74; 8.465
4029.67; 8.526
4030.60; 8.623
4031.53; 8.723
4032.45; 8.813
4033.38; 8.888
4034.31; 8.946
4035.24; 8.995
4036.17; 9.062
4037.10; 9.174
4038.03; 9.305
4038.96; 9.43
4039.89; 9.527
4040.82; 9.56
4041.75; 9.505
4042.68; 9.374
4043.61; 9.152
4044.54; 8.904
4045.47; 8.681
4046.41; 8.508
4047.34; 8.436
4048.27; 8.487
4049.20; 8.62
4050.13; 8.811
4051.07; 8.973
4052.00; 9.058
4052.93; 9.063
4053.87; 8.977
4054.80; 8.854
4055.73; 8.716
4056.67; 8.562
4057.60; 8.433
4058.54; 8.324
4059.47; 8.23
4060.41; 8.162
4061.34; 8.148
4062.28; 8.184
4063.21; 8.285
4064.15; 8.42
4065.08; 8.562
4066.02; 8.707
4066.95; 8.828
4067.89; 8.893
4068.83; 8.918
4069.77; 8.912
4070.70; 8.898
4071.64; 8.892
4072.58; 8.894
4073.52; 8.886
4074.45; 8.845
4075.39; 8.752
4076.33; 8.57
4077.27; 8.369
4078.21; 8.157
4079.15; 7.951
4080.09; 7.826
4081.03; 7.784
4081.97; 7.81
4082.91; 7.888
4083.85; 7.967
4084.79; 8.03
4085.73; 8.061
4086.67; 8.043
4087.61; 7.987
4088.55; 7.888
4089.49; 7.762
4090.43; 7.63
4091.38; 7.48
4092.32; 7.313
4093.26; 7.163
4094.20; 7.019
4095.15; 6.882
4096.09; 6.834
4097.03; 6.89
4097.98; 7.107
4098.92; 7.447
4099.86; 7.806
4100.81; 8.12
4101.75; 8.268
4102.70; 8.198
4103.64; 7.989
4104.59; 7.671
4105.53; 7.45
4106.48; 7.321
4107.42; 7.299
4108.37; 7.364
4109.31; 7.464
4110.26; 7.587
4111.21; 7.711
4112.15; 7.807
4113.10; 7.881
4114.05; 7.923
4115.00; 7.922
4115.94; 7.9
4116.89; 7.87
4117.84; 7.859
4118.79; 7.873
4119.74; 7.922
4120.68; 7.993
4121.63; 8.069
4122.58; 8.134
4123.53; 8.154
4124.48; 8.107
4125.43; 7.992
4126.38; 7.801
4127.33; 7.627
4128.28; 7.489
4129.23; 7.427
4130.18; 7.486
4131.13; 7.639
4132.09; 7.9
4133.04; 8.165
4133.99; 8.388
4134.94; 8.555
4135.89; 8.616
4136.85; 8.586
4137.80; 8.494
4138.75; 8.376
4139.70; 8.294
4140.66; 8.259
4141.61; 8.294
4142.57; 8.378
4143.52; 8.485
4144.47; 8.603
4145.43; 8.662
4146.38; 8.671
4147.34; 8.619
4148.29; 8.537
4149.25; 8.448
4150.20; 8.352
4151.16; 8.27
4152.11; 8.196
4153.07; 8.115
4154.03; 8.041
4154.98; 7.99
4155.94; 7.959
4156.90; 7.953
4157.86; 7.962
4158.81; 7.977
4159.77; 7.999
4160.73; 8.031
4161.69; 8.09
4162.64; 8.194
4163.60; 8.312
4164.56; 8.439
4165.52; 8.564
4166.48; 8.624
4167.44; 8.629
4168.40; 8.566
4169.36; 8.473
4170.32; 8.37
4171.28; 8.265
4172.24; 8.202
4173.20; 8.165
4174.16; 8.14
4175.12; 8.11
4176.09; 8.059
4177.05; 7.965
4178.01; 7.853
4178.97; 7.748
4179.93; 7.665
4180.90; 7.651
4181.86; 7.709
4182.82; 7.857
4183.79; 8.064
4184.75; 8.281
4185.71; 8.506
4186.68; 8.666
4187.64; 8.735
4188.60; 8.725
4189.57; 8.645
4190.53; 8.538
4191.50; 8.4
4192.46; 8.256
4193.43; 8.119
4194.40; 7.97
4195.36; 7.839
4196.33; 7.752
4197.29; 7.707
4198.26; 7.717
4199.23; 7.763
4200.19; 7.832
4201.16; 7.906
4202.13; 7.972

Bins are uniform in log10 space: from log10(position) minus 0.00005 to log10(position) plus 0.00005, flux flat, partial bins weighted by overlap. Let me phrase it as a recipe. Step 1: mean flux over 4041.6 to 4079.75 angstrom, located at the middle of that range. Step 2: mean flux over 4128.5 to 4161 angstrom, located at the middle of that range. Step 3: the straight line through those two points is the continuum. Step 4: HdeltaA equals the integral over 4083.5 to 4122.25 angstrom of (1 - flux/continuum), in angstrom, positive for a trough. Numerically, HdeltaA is 3.5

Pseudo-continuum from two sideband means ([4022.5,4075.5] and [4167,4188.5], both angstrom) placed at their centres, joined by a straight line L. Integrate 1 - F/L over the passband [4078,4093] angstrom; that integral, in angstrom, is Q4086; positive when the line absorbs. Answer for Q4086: 1.3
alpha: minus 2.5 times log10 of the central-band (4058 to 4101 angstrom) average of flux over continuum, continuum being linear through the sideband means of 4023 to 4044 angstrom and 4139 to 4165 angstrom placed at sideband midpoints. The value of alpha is 0.08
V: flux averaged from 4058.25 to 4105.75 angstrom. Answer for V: 8.06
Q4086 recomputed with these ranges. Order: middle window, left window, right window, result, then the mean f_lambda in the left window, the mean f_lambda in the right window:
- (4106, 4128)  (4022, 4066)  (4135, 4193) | 1.7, 8.74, 8.28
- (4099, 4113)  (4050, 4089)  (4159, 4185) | 1.1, 8.46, 8.14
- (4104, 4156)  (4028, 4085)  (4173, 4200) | 1.9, 8.68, 8.09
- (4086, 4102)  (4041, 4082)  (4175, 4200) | 1.9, 8.63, 8.09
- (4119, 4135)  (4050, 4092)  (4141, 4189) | 0.8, 8.4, 8.24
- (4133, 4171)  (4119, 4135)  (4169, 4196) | -1.5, 7.92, 8.17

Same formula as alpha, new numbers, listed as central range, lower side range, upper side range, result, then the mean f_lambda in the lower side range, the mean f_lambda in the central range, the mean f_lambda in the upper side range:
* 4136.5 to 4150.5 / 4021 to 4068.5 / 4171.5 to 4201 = -0.02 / 8.75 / 8.48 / 8.09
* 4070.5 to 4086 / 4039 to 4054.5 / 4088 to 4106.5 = -0.03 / 8.99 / 8.32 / 7.52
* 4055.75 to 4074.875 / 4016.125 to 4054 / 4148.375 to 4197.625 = 0.02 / 8.93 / 8.6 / 8.18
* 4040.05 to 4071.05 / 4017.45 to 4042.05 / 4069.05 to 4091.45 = -0.02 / 8.95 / 8.74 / 8.24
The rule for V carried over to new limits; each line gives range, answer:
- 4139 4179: 8.26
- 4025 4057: 8.87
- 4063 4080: 8.64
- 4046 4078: 8.65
